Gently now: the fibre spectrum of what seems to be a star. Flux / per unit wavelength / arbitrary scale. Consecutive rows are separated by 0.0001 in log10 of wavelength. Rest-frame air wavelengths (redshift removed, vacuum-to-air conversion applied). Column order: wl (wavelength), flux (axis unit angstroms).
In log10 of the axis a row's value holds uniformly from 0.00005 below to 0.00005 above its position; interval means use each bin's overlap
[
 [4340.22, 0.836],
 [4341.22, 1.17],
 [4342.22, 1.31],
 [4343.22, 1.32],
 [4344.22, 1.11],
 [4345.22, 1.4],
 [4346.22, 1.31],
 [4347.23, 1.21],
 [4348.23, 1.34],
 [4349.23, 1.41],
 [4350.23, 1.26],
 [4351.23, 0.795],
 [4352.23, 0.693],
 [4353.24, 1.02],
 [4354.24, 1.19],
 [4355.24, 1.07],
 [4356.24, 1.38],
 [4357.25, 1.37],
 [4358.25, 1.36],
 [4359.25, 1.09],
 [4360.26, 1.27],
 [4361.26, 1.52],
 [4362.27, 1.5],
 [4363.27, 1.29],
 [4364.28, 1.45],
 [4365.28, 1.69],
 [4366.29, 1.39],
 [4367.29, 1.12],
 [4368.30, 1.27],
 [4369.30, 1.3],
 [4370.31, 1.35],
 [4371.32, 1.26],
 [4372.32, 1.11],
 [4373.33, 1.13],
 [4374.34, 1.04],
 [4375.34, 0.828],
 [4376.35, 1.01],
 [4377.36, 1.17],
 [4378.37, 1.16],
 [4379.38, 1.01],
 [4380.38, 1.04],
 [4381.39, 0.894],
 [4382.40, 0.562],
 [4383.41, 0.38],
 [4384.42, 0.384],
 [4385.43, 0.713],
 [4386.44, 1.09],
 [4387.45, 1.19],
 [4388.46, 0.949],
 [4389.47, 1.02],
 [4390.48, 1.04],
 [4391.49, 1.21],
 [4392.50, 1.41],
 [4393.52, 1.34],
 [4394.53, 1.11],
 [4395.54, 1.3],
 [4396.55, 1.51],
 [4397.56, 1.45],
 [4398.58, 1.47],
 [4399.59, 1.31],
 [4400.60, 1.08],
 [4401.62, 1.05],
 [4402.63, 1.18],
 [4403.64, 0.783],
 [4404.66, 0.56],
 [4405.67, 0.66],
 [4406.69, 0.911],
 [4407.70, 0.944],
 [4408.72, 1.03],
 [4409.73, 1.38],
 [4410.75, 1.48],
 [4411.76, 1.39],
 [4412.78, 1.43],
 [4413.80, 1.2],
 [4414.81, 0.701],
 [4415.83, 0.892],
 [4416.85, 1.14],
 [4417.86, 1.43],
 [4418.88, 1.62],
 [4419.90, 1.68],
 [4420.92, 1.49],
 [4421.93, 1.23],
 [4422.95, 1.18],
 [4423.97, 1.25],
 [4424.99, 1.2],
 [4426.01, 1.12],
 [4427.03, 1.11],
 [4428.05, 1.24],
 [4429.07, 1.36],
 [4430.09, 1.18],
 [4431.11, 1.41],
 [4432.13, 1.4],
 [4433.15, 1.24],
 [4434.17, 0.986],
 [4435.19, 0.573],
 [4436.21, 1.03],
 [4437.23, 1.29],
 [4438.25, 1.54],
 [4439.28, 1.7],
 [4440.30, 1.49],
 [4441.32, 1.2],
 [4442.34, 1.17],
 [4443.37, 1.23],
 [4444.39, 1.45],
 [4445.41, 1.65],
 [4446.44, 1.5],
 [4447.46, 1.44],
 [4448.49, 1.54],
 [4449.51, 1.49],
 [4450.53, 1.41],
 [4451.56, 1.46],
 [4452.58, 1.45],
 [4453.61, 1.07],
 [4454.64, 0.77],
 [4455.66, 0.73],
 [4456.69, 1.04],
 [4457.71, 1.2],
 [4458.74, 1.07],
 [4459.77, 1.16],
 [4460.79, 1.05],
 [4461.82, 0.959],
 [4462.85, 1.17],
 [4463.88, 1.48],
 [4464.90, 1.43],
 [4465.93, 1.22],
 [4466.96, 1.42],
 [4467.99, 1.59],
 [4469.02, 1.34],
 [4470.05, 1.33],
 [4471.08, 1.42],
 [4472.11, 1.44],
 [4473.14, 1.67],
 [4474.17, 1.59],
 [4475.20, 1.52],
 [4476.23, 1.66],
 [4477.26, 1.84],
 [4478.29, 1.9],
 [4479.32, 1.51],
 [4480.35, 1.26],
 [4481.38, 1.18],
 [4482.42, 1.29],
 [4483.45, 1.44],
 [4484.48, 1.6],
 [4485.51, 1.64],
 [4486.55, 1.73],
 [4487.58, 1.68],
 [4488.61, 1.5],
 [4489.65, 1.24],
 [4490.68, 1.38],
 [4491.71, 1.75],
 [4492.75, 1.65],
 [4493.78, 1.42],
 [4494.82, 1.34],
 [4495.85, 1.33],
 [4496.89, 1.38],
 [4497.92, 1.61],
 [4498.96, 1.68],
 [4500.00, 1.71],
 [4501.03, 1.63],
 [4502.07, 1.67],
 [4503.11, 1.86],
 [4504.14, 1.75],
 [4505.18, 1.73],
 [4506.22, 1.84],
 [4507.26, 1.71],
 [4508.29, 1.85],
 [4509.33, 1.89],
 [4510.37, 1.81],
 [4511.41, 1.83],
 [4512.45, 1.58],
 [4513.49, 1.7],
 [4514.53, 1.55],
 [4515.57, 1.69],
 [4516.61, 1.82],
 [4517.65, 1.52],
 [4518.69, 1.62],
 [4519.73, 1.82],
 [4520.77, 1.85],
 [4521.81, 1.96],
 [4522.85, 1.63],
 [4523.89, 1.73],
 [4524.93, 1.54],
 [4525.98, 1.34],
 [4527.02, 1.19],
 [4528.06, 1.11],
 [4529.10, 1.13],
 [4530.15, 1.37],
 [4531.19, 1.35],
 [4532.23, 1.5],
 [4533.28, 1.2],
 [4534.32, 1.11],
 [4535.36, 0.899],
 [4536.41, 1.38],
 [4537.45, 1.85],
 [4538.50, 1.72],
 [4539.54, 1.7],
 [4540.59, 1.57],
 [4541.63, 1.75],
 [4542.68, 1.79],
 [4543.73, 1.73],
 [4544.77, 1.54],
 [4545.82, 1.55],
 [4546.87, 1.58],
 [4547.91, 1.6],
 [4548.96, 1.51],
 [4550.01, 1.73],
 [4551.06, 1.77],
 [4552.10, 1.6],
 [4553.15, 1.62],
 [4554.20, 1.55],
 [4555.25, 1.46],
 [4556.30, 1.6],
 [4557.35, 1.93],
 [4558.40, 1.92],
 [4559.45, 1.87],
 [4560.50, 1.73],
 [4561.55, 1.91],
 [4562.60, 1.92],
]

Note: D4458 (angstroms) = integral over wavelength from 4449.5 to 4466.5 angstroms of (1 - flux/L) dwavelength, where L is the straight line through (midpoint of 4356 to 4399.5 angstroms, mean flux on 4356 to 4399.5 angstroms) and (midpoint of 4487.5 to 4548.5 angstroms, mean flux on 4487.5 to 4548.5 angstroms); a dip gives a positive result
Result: 2.7 angstroms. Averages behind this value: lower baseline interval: 1.17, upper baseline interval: 1.58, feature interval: 1.18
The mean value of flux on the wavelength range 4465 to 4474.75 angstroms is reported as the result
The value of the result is 1.45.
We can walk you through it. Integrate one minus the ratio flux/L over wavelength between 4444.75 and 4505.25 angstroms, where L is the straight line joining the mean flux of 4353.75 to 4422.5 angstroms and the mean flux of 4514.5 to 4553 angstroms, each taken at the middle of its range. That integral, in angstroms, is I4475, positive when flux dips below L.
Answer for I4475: -1.9 angstroms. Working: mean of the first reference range 1.16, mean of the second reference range 1.55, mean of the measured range 1.44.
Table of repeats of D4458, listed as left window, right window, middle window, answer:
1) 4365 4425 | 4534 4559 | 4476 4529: -4.8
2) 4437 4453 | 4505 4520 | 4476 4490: 0.6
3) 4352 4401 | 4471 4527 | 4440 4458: 1.7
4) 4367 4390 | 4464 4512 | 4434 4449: 0.0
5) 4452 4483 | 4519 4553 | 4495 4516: -3.5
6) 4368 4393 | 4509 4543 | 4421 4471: -0.2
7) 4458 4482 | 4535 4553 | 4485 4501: -0.8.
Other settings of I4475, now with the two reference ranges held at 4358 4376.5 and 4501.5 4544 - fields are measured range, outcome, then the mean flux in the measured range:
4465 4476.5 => 0.2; 1.47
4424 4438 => 2.3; 1.17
